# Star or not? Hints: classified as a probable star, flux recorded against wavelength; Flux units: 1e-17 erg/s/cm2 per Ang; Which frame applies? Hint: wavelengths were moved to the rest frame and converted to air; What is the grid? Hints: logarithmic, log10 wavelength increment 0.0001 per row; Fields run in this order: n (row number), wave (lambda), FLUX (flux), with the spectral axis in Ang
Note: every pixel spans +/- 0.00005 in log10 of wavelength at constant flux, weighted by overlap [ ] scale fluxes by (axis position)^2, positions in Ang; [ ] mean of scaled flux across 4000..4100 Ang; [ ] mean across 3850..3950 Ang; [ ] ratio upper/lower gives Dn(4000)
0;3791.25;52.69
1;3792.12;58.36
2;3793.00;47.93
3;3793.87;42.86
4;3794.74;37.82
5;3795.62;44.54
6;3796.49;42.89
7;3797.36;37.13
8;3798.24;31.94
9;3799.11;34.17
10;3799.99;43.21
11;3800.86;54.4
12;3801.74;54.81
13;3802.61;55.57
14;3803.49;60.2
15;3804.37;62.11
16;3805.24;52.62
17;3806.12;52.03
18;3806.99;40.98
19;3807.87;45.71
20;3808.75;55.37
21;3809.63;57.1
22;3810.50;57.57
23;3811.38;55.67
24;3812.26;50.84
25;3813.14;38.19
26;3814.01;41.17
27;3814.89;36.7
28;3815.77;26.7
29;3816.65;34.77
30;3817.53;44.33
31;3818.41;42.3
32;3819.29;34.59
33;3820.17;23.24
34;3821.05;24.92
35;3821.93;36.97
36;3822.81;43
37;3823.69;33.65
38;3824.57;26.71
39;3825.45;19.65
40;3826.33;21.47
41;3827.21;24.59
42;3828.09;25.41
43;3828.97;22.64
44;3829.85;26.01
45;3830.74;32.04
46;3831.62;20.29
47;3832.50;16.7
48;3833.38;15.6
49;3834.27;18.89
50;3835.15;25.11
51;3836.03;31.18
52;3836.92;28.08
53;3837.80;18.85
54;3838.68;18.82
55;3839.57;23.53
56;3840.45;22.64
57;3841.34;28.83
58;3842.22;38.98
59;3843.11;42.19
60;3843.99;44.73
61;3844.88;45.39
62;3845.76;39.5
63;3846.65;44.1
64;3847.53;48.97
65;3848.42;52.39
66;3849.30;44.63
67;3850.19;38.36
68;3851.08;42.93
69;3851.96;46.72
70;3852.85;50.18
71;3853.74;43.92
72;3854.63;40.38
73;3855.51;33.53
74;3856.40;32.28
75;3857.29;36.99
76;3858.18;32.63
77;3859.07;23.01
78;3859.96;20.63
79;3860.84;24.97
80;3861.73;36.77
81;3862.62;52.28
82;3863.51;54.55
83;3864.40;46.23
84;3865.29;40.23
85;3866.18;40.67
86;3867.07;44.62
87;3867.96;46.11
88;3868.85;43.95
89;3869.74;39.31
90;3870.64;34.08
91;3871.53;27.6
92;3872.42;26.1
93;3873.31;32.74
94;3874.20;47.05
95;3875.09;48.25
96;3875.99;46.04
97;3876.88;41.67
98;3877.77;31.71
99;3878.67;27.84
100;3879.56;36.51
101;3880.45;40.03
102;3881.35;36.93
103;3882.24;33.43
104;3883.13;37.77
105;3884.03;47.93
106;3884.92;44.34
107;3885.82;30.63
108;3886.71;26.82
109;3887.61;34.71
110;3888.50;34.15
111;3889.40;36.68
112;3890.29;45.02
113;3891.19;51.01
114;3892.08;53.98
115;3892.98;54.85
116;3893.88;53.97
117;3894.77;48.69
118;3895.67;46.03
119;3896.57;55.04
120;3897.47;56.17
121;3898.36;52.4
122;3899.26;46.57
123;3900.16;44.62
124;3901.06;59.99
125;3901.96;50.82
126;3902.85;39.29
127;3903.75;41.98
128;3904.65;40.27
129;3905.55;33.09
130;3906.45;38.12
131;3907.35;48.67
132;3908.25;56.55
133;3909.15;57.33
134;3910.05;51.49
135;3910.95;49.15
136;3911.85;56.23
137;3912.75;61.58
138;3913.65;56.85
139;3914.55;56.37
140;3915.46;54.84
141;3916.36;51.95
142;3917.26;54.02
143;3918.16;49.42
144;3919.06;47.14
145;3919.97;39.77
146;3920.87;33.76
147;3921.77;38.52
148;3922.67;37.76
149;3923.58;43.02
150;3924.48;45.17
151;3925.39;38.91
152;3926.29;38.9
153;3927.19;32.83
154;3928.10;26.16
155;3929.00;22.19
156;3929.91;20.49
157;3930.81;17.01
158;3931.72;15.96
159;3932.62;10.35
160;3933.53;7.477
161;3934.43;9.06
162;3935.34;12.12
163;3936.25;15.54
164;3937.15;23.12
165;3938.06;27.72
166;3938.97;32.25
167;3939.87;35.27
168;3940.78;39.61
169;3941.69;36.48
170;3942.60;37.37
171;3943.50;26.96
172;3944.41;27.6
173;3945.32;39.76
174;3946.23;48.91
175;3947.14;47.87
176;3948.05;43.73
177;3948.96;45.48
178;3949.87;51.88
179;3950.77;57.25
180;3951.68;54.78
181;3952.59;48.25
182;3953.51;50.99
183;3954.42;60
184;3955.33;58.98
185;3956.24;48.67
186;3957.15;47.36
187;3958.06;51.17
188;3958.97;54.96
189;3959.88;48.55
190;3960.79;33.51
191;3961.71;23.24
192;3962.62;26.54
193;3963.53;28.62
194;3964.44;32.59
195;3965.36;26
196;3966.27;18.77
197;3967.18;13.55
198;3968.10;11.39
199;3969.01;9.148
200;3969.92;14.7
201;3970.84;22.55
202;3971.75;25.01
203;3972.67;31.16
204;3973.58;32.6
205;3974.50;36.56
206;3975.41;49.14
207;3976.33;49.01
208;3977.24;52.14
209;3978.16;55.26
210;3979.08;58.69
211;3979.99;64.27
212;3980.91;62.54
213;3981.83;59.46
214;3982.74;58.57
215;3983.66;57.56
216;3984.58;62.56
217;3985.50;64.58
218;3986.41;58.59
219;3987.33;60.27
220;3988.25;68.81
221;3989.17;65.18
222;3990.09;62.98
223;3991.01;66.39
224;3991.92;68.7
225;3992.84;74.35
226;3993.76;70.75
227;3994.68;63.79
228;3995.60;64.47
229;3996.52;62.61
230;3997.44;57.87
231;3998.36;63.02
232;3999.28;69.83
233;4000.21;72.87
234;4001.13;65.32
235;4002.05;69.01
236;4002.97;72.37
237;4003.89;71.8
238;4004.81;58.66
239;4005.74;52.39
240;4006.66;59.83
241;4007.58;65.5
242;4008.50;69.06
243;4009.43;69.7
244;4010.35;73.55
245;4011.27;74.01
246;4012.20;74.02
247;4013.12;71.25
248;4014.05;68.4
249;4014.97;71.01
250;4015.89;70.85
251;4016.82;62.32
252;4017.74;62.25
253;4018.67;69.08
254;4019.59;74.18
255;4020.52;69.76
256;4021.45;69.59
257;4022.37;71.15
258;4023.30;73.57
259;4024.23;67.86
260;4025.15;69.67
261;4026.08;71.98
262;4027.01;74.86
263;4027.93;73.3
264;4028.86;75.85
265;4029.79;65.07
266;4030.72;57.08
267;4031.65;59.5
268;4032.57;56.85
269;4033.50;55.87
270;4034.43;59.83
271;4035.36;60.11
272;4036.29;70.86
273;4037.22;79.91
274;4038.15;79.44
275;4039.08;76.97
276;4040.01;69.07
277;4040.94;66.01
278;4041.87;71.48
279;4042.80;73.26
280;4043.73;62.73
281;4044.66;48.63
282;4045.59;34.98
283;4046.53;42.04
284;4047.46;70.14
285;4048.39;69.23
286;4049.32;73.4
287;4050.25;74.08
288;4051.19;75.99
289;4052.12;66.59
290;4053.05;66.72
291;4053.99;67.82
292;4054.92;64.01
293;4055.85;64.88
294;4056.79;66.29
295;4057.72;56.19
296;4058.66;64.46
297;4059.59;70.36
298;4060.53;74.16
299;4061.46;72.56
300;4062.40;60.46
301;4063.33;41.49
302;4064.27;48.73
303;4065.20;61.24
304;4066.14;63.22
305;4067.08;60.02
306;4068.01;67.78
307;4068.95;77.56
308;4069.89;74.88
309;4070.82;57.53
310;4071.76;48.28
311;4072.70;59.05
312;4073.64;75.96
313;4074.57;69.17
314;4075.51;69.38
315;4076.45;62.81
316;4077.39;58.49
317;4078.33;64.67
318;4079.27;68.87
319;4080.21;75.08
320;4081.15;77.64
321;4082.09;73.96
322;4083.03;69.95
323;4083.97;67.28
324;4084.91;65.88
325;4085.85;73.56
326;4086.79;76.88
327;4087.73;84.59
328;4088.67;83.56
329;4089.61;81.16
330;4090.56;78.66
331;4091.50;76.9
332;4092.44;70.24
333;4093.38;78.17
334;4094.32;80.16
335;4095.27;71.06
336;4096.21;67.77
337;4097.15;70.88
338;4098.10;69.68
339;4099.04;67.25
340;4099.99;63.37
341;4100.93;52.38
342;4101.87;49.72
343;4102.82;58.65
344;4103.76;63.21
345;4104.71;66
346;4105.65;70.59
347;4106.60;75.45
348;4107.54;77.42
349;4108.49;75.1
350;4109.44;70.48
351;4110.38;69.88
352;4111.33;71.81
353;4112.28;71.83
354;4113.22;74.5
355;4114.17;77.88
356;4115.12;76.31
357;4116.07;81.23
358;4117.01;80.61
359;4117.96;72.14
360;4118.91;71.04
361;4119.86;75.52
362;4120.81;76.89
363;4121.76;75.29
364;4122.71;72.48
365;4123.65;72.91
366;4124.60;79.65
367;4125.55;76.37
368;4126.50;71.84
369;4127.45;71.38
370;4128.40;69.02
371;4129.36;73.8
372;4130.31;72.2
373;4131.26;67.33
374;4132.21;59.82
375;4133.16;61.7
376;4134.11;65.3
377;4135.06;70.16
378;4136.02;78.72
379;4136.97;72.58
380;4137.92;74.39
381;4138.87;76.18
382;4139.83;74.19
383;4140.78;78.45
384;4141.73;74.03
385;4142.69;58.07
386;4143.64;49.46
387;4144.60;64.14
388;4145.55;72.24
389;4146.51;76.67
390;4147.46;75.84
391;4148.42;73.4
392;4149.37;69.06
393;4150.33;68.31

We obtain 1.84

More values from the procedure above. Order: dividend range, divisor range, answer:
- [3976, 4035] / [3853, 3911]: 1.67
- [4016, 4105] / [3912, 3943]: 2.08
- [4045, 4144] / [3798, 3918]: 1.91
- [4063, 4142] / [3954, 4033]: 1.30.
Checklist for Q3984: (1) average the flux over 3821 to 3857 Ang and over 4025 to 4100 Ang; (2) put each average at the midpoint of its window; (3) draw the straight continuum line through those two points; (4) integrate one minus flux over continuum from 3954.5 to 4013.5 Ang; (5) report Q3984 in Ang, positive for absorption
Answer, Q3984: 3.0 Ang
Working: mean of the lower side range 32.7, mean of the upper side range 67.5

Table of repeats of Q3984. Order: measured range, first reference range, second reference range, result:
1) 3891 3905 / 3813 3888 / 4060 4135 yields -2.7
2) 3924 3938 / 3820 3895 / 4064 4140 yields 7.2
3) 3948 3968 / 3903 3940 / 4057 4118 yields 1.1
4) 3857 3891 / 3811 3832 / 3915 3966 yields -3.1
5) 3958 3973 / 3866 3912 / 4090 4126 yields 7.3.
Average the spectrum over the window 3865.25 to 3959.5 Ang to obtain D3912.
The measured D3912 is 41.2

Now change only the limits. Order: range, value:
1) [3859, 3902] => 41.6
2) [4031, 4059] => 64.9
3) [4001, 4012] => 67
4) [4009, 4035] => 68.3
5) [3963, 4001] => 50.1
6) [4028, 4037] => 63.3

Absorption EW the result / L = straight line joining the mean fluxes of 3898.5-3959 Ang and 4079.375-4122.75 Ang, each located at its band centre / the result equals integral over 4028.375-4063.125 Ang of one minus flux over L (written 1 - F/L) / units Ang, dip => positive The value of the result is -1.7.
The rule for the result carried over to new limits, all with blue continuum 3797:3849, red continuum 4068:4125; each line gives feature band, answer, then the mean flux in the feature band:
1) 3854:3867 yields 1.44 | 37.1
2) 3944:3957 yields 1.00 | 48.9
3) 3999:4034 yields -3.86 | 67.8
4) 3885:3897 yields 0.42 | 44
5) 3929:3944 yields 8.30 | 22.9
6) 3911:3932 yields 3.39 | 41.2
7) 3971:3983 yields 1.78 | 48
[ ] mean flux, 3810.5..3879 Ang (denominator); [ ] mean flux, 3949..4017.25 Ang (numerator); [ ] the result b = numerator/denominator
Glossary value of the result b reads 1.5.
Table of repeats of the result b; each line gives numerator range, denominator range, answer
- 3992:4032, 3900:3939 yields 1.77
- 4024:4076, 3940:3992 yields 1.46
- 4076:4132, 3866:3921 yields 1.61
